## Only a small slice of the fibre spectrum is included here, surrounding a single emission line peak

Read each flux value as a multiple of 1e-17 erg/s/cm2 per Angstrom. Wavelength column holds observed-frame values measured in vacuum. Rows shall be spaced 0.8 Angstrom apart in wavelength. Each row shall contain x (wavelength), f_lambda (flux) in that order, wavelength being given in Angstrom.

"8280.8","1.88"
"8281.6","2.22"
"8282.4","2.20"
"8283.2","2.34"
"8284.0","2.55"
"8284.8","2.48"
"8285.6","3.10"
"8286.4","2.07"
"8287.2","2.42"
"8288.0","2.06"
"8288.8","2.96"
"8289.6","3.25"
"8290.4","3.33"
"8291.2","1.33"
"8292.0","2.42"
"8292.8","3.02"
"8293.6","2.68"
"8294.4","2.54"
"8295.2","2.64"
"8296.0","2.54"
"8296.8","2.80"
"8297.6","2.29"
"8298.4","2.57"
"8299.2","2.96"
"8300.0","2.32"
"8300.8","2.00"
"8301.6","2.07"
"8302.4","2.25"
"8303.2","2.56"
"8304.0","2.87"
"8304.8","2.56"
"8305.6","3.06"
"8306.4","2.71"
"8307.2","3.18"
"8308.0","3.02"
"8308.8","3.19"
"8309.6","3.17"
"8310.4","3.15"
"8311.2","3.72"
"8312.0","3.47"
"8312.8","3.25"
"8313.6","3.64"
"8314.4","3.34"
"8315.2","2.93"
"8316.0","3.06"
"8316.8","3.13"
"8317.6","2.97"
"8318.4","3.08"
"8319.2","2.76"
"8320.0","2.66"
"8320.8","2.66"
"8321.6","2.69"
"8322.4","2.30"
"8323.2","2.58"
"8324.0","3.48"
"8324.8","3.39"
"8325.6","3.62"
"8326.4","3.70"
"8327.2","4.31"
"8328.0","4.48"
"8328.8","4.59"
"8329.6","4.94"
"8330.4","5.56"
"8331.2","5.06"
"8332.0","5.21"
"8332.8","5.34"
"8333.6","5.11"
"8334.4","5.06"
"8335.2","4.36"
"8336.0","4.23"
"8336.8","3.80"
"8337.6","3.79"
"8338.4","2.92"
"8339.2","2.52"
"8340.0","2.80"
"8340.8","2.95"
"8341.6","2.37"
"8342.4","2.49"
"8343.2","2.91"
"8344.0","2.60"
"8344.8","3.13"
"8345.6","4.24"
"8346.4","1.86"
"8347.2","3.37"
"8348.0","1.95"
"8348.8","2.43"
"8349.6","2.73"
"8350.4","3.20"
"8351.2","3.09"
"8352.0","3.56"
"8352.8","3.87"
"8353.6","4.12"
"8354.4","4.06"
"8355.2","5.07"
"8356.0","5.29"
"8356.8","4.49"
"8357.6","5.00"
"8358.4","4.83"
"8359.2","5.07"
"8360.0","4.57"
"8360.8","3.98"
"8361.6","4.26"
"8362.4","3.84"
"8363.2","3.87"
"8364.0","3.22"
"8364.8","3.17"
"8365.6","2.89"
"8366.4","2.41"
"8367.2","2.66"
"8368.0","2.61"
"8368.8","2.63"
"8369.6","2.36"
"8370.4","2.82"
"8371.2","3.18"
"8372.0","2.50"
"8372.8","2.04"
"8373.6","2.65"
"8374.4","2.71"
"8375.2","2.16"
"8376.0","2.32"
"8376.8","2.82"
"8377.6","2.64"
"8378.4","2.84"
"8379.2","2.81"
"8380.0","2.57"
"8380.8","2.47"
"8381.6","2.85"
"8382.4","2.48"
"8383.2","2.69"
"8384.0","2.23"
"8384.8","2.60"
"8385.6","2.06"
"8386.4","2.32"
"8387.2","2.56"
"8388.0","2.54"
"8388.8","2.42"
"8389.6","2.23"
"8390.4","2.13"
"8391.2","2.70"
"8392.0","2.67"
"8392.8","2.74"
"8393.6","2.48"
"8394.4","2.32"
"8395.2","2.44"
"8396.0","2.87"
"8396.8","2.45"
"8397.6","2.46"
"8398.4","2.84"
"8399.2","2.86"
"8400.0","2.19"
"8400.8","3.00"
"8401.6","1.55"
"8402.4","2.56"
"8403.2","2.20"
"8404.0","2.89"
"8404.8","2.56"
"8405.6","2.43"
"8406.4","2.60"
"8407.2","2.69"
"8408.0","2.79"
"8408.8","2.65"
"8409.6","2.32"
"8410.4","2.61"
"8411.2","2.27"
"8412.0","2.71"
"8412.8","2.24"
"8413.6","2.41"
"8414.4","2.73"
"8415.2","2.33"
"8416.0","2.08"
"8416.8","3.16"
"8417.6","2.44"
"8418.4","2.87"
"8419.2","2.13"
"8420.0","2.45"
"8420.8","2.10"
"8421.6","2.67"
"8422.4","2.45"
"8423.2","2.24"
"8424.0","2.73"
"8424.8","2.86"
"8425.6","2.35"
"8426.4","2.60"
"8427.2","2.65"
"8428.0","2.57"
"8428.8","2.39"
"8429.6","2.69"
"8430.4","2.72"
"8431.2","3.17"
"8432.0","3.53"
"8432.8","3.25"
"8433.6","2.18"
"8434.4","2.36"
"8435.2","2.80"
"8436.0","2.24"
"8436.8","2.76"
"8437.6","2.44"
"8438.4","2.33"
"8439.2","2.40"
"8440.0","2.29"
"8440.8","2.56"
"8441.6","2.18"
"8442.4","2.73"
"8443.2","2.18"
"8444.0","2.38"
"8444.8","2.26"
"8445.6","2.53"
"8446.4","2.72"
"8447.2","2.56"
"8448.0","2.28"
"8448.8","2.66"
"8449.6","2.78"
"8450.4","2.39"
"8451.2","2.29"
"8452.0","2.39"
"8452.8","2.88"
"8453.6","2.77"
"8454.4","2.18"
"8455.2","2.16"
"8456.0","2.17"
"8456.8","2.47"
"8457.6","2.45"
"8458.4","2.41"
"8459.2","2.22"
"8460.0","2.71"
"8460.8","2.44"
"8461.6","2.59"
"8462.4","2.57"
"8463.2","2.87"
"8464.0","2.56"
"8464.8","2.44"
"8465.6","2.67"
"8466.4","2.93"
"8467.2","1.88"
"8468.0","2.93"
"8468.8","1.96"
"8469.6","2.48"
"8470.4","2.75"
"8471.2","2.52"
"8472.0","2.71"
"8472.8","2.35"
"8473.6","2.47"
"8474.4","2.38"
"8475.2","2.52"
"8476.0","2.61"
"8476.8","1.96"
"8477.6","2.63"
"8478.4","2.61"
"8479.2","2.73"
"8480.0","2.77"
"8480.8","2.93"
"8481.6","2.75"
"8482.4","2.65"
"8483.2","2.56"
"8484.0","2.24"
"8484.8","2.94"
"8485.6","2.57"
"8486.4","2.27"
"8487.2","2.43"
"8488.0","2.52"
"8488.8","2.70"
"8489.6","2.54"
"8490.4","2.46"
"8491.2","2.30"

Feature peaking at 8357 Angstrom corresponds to [N II]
